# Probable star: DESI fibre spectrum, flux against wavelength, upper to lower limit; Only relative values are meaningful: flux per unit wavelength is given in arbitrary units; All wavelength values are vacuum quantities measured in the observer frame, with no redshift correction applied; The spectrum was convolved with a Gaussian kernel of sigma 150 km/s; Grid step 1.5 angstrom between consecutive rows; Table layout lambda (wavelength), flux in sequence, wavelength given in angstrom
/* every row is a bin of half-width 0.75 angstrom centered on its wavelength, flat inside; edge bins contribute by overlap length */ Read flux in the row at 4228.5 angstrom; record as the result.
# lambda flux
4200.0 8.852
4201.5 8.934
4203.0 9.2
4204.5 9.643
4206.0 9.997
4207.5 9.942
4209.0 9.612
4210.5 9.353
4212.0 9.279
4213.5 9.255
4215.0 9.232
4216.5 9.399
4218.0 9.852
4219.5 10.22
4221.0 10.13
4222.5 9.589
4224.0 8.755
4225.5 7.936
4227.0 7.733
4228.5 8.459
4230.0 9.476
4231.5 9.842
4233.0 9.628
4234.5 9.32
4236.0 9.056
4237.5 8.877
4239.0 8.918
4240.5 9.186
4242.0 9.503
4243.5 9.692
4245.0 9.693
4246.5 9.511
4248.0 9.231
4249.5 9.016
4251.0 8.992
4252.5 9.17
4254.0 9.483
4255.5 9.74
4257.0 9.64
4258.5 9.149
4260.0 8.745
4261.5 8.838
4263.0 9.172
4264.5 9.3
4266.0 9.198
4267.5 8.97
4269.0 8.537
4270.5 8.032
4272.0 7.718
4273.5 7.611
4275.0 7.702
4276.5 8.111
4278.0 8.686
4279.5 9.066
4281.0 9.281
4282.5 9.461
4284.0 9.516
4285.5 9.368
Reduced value 8.459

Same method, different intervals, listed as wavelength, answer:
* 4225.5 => 7.936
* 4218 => 9.852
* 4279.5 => 9.066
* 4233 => 9.628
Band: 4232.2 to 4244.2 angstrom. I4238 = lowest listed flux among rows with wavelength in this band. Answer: 8.877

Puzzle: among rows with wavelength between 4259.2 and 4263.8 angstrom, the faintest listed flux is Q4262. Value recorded 8.745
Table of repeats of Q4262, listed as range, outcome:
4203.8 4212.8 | 9.279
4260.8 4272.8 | 7.718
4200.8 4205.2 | 8.934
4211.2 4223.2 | 9.232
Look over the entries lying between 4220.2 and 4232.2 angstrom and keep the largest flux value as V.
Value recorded 10.13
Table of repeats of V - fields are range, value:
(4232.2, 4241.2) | 9.628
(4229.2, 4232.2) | 9.842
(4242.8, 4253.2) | 9.693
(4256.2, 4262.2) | 9.64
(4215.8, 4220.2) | 10.22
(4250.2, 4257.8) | 9.74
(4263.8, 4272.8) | 9.3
